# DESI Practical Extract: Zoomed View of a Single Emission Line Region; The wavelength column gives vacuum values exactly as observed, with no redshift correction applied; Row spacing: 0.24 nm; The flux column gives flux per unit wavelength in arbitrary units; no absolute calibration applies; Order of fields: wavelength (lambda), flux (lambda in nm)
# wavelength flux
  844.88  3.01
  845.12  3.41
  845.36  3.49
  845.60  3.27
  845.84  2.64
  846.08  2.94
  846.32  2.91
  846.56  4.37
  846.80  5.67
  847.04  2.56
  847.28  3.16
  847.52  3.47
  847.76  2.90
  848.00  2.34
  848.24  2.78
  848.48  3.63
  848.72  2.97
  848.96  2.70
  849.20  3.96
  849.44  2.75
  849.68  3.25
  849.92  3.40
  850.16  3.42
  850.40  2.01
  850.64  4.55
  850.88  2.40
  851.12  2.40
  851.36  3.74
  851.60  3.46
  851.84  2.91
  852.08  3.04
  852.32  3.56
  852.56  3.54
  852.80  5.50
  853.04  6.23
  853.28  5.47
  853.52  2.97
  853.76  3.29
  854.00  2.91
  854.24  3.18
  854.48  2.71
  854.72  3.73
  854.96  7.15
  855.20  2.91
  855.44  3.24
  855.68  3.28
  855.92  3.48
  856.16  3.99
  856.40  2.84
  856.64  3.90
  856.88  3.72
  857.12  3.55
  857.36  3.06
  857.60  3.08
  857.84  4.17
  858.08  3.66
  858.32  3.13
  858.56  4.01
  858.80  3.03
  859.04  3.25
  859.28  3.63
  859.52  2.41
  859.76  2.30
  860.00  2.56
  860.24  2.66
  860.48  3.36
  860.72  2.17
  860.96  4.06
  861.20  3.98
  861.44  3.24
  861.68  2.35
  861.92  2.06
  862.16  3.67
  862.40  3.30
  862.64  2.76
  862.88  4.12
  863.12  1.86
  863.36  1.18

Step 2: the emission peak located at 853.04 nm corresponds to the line [S II] 6716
